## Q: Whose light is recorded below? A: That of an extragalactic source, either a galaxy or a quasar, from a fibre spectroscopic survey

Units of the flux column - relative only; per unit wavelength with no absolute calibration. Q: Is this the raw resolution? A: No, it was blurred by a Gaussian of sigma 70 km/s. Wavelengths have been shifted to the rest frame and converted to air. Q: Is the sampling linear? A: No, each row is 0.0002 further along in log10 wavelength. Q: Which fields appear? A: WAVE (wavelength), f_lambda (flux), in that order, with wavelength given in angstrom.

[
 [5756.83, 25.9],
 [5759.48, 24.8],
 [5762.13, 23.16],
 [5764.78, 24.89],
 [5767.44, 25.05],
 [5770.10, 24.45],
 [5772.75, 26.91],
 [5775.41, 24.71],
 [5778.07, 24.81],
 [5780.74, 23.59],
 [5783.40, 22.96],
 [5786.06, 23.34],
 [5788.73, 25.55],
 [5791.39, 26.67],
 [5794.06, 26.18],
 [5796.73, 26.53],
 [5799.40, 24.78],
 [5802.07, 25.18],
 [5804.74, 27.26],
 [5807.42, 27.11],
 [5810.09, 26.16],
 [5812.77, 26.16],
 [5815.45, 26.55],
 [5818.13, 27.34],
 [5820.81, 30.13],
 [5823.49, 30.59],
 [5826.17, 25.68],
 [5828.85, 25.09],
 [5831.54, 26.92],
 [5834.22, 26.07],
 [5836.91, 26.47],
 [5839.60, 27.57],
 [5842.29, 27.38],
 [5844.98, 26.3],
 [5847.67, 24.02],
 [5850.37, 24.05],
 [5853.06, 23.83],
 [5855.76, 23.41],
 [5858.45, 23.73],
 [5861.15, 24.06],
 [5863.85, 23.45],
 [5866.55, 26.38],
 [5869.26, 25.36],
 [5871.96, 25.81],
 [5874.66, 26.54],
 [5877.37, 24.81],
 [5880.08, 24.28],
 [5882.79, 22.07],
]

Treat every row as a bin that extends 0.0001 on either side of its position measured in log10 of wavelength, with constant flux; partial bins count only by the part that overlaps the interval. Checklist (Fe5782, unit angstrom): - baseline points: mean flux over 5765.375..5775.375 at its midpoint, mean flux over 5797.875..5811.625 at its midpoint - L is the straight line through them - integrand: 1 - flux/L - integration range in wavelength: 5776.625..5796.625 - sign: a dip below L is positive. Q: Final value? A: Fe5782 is 0.7 angstrom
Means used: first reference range 25.3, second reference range 26.1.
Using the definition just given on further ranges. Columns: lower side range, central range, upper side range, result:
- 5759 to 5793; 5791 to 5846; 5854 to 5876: -4.5 angstrom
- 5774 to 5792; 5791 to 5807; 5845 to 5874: -1.1 angstrom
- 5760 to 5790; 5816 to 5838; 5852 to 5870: -2.6 angstrom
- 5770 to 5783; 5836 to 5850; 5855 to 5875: -0.8 angstrom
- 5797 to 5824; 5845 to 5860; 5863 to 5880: 1.1 angstrom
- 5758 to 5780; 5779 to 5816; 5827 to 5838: -0.2 angstrom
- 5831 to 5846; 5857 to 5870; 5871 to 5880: 0.7 angstrom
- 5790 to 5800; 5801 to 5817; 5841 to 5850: -0.3 angstrom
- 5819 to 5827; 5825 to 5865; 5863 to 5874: 3.0 angstrom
